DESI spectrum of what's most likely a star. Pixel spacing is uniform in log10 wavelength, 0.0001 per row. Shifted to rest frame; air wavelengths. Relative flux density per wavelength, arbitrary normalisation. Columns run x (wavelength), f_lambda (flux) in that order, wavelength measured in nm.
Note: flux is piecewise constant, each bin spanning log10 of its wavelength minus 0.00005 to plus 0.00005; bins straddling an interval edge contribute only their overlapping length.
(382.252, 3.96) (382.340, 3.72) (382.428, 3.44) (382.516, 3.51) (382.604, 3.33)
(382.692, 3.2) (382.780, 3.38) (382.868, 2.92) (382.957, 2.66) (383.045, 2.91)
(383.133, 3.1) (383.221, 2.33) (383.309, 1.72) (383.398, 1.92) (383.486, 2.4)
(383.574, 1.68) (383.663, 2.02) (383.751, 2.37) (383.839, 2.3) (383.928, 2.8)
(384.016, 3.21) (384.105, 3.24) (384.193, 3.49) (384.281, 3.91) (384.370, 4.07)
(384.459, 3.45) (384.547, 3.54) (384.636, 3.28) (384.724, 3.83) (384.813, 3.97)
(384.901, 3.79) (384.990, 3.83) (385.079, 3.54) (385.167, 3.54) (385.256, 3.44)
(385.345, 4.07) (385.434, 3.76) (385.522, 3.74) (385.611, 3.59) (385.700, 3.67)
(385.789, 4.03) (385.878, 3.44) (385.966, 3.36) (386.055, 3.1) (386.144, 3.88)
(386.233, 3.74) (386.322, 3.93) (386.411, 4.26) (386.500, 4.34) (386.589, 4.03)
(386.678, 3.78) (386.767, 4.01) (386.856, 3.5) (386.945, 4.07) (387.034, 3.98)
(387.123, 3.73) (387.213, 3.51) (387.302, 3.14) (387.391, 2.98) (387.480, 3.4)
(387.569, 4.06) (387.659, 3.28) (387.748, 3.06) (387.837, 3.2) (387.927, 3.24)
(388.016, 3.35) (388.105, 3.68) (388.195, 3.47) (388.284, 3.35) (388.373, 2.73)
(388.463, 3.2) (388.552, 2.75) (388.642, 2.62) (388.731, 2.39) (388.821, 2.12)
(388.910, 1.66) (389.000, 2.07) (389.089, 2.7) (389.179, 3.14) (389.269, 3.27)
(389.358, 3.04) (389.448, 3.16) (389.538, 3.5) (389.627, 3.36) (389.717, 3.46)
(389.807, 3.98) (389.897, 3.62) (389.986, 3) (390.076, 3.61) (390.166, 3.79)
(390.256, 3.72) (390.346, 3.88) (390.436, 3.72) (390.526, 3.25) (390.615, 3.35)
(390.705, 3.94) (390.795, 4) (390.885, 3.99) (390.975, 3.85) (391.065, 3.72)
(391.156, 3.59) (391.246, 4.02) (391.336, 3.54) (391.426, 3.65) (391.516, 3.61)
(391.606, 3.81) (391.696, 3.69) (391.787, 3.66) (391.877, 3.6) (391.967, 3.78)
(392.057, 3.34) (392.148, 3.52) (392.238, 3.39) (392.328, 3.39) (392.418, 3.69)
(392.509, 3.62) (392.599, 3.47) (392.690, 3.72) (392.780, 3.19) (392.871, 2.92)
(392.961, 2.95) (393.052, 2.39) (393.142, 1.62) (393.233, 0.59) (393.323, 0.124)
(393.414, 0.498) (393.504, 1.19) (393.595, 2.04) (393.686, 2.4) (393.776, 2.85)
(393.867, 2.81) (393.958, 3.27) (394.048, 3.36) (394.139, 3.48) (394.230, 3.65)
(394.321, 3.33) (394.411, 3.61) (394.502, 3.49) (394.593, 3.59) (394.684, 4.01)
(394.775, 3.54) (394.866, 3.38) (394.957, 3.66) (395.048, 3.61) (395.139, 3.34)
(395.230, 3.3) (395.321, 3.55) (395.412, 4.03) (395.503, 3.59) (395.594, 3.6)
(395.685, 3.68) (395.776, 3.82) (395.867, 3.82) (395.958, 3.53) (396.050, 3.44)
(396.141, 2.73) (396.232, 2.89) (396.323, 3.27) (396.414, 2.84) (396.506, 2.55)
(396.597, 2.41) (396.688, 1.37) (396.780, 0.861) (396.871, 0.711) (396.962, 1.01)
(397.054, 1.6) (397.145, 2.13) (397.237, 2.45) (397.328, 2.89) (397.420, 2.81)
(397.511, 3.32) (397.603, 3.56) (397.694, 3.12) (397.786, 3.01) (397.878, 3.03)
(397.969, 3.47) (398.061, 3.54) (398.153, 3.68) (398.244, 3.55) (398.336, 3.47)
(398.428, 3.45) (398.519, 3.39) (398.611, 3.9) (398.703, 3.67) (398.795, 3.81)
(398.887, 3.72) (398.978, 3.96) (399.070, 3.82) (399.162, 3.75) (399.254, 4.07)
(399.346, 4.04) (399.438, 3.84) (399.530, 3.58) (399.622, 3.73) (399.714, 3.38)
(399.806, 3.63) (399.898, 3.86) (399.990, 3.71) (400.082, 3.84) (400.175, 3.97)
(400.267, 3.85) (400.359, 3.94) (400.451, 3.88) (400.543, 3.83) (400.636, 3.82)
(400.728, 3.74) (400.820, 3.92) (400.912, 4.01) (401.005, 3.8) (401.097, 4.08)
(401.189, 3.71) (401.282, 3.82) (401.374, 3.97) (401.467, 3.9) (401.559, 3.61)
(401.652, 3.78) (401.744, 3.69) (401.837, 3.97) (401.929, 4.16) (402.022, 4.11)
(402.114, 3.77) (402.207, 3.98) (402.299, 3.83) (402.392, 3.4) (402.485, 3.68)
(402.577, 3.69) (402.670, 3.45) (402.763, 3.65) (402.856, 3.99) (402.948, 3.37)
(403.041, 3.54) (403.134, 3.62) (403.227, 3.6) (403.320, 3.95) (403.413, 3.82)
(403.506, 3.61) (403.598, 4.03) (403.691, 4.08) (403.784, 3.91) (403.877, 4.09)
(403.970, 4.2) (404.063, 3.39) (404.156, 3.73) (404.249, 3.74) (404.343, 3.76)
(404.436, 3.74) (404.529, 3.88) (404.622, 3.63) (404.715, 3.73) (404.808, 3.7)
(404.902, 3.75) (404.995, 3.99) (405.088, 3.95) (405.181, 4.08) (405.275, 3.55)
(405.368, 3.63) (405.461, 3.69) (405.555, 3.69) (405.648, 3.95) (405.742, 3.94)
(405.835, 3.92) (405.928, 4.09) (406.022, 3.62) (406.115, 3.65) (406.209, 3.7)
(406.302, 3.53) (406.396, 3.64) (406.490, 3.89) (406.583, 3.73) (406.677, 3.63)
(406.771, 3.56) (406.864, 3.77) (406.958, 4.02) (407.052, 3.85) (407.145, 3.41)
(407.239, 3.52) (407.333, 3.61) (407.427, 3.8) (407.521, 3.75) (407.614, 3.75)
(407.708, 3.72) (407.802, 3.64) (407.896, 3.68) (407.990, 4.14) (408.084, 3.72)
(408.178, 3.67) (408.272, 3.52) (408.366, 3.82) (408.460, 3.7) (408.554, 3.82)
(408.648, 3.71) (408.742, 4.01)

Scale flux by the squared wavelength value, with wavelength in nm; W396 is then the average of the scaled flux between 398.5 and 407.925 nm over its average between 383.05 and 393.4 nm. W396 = 1.2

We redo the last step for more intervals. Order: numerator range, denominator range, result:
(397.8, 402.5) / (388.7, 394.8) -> 1.24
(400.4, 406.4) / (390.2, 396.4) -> 1.22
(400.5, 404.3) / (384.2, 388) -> 1.13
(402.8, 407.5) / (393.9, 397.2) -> 1.29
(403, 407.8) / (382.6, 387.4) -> 1.24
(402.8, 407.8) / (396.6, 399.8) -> 1.25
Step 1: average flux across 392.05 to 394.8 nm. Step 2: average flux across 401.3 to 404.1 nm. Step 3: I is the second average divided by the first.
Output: 1.33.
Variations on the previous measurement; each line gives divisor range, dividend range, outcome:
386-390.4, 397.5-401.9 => 1.11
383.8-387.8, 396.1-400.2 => 0.87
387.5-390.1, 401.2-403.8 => 1.22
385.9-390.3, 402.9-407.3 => 1.12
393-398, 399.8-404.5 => 1.36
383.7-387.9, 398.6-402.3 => 1.07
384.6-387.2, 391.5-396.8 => 0.81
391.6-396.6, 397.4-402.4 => 1.19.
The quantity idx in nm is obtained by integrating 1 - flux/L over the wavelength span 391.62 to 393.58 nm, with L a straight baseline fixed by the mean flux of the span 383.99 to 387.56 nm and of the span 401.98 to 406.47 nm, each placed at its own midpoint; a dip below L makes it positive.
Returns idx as 0.493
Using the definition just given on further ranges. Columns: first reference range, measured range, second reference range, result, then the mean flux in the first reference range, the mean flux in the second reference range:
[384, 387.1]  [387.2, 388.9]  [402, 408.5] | 0.29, 3.73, 3.76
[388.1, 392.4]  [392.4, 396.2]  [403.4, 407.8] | 0.46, 3.37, 3.77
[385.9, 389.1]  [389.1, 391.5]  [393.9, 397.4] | -0.26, 3.33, 3.03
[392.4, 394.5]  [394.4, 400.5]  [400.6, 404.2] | -0.29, 2.65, 3.81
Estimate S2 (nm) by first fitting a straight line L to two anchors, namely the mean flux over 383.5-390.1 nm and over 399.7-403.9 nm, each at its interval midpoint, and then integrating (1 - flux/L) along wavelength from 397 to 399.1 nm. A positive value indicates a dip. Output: 0.25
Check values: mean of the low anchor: 3.35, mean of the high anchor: 3.81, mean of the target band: 3.26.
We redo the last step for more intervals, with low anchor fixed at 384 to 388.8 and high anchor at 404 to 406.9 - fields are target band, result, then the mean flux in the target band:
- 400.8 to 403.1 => -0.049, 3.79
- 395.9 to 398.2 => 0.631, 2.66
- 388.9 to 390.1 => 0.144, 3.15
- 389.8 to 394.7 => 0.519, 3.22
